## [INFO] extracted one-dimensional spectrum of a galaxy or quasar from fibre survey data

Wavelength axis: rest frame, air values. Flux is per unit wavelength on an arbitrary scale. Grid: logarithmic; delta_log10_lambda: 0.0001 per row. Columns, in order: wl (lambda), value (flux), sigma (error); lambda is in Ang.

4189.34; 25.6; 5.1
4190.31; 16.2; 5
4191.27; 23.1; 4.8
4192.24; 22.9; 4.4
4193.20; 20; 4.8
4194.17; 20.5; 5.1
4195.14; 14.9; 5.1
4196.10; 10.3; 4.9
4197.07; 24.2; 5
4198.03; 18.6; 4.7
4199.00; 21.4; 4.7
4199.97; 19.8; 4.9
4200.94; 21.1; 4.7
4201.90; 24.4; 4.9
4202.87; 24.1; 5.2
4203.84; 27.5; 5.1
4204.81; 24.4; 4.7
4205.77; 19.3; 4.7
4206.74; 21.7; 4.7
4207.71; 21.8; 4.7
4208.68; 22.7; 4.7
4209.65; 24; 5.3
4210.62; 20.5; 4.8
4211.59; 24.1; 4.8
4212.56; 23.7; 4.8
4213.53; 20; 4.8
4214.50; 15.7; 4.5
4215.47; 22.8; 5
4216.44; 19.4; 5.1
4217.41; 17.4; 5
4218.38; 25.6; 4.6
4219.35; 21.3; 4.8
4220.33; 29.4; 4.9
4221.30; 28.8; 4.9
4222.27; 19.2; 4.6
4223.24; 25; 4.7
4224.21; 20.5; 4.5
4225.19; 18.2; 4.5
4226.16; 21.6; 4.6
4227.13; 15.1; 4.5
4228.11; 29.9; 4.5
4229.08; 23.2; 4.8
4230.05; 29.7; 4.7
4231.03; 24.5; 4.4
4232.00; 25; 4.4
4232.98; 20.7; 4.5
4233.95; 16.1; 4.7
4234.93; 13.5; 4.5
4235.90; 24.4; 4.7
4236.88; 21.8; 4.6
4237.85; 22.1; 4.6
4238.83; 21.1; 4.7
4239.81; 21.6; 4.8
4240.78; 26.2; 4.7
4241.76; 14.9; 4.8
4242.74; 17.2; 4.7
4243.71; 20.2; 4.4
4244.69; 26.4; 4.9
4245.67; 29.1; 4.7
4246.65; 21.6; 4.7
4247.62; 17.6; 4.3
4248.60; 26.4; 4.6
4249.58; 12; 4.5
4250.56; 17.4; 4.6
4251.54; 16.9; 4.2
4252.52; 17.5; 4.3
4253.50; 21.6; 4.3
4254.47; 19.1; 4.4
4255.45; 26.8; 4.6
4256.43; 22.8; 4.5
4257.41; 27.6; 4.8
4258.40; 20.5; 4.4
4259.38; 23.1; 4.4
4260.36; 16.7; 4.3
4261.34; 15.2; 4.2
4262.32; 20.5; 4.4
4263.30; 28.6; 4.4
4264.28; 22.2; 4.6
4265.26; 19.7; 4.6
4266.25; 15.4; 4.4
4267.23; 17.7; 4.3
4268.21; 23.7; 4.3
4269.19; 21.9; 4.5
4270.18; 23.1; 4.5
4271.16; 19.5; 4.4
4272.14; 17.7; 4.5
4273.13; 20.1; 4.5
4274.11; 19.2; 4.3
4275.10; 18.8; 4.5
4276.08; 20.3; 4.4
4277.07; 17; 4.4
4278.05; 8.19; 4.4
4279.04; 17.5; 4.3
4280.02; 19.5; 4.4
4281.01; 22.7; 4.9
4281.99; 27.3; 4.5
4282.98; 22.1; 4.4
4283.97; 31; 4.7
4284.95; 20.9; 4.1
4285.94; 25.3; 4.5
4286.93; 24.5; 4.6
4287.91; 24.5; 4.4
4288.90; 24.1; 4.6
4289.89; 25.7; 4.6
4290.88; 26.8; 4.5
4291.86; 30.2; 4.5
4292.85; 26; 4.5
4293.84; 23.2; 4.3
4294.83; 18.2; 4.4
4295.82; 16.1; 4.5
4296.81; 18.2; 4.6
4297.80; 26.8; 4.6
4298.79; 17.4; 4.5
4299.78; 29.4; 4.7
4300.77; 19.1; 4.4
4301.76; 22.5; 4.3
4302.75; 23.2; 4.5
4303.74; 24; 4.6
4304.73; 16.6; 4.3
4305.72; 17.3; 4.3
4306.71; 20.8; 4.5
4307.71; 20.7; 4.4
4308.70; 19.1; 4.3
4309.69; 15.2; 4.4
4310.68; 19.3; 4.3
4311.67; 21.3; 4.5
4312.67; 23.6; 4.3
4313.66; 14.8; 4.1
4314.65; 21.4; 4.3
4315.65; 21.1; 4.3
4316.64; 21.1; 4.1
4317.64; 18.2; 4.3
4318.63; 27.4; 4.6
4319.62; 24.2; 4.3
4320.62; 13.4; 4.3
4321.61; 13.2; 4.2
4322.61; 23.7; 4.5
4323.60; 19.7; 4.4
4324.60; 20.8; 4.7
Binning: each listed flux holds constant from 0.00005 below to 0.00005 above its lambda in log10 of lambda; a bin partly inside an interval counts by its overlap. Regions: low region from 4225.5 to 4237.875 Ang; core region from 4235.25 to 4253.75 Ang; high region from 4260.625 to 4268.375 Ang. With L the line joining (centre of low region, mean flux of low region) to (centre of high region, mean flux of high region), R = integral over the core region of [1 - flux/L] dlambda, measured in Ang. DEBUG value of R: 0.5 Ang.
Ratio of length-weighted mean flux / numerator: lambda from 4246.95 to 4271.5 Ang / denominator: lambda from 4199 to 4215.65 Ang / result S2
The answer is 0.9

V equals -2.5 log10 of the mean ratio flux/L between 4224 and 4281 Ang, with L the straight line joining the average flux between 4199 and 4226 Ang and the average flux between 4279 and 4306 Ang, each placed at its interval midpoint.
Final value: 0.100 mag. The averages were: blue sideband 22.3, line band 20.6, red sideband 23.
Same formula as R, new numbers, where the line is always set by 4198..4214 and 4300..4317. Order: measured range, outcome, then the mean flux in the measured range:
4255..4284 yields 0.47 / 20.7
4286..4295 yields -1.95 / 25.1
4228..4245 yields -0.13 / 21.9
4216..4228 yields 0.00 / 22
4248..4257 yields 0.55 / 20.1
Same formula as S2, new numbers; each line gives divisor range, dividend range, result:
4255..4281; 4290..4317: 1.06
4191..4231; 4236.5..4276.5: 0.95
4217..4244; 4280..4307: 1.05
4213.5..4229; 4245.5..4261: 0.95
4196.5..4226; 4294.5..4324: 0.91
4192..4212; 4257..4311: 1.00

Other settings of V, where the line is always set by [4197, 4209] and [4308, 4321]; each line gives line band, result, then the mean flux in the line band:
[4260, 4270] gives 0.04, 20.3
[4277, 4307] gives -0.09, 22.2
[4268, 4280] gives 0.11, 18.8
